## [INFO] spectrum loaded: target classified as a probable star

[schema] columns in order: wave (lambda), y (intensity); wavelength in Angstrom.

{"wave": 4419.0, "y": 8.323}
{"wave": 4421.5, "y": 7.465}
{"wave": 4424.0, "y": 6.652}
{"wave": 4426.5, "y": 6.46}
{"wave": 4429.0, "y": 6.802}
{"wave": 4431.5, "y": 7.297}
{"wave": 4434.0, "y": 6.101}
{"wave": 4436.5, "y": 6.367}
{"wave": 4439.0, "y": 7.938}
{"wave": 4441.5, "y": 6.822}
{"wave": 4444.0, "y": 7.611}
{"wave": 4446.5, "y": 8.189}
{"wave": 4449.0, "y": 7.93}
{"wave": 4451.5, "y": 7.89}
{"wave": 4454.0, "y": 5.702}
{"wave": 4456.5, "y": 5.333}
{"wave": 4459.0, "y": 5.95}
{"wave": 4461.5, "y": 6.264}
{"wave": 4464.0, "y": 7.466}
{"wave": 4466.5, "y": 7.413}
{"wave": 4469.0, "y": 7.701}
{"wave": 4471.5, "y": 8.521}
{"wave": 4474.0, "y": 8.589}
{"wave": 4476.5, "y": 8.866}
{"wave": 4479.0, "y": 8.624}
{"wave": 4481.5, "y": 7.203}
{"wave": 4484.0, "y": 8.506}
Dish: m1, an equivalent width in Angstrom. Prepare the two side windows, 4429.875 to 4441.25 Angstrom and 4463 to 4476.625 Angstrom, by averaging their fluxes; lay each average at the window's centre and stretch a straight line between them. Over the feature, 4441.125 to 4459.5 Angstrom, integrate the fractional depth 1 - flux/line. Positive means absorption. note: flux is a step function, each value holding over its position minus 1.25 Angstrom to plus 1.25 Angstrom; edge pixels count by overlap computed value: 1.0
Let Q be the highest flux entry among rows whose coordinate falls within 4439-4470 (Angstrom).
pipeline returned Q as 8.189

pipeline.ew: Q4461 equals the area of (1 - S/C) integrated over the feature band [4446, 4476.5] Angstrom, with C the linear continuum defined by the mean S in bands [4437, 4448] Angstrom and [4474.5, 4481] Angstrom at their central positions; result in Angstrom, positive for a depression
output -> 3.0 Angstrom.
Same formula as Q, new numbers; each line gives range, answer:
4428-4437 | 7.297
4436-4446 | 7.938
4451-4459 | 7.89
